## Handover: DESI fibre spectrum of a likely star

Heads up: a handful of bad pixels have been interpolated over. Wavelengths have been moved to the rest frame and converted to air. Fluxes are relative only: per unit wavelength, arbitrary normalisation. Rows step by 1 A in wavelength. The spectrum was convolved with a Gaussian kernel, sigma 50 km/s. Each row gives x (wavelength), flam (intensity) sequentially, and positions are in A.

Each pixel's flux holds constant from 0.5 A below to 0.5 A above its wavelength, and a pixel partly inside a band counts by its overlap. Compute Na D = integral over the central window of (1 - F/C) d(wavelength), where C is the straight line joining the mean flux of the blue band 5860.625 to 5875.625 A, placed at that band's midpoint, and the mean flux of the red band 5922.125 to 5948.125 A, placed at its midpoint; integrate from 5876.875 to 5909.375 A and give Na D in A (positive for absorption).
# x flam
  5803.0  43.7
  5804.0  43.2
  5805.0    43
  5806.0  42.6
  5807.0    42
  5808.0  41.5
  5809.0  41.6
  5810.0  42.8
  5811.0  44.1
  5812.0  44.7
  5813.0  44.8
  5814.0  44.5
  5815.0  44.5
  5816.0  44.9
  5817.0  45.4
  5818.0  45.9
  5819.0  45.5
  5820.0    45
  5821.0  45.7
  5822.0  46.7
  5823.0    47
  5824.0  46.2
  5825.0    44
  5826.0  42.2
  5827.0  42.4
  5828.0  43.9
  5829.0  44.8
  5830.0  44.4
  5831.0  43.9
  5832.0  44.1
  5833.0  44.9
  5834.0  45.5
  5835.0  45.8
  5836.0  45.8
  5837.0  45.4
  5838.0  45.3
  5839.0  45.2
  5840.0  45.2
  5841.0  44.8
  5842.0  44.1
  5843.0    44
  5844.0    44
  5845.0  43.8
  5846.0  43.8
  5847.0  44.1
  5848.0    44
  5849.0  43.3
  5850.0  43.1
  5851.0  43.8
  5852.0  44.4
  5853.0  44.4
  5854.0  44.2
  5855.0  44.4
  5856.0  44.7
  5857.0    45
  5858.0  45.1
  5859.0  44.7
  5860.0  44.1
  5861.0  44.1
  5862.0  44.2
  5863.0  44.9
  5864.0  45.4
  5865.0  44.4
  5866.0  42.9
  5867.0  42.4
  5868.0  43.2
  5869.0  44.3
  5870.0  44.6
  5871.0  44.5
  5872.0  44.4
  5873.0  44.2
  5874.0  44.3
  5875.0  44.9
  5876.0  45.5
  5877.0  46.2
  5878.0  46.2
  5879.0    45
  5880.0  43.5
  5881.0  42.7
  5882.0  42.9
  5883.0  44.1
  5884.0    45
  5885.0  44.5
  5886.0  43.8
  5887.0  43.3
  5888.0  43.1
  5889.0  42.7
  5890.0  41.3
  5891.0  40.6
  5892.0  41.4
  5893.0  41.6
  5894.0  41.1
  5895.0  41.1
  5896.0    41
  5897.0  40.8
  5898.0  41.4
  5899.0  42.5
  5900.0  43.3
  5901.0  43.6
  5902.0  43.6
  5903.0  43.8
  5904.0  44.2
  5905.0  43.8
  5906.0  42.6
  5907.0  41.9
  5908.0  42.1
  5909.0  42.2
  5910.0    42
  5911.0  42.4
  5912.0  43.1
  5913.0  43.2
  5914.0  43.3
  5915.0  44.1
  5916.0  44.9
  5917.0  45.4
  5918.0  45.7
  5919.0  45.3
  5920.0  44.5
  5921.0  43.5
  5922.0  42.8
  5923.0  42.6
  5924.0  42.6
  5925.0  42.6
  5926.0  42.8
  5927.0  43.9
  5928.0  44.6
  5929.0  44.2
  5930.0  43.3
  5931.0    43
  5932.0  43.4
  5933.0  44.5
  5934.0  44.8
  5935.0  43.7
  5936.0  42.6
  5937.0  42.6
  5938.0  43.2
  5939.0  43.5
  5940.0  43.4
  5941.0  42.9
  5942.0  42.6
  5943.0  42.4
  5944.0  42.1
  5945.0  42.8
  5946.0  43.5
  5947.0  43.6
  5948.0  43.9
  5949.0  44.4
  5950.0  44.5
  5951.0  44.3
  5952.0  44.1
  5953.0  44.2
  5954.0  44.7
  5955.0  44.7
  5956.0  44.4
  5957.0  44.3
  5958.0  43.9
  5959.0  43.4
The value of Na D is 0.7 A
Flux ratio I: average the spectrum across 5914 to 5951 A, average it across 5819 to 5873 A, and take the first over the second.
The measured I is 0.98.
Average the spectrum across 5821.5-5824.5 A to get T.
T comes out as 46.6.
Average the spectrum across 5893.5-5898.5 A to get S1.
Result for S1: 41.1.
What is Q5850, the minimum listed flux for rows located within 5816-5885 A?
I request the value 42.2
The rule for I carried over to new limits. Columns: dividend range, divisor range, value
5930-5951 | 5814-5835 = 0.97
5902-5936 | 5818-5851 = 0.98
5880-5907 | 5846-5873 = 0.97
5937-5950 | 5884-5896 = 1.02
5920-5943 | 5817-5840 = 0.96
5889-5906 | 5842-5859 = 0.96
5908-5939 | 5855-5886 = 0.98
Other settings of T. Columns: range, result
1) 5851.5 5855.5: 44.4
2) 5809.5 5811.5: 43.5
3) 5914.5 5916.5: 44.5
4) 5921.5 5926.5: 42.7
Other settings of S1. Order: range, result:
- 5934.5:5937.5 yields 43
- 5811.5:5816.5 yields 44.7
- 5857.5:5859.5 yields 44.9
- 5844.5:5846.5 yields 43.8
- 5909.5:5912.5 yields 42.5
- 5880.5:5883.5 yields 43.2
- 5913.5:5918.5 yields 44.7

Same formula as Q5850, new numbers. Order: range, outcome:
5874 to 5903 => 40.6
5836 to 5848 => 43.8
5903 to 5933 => 41.9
